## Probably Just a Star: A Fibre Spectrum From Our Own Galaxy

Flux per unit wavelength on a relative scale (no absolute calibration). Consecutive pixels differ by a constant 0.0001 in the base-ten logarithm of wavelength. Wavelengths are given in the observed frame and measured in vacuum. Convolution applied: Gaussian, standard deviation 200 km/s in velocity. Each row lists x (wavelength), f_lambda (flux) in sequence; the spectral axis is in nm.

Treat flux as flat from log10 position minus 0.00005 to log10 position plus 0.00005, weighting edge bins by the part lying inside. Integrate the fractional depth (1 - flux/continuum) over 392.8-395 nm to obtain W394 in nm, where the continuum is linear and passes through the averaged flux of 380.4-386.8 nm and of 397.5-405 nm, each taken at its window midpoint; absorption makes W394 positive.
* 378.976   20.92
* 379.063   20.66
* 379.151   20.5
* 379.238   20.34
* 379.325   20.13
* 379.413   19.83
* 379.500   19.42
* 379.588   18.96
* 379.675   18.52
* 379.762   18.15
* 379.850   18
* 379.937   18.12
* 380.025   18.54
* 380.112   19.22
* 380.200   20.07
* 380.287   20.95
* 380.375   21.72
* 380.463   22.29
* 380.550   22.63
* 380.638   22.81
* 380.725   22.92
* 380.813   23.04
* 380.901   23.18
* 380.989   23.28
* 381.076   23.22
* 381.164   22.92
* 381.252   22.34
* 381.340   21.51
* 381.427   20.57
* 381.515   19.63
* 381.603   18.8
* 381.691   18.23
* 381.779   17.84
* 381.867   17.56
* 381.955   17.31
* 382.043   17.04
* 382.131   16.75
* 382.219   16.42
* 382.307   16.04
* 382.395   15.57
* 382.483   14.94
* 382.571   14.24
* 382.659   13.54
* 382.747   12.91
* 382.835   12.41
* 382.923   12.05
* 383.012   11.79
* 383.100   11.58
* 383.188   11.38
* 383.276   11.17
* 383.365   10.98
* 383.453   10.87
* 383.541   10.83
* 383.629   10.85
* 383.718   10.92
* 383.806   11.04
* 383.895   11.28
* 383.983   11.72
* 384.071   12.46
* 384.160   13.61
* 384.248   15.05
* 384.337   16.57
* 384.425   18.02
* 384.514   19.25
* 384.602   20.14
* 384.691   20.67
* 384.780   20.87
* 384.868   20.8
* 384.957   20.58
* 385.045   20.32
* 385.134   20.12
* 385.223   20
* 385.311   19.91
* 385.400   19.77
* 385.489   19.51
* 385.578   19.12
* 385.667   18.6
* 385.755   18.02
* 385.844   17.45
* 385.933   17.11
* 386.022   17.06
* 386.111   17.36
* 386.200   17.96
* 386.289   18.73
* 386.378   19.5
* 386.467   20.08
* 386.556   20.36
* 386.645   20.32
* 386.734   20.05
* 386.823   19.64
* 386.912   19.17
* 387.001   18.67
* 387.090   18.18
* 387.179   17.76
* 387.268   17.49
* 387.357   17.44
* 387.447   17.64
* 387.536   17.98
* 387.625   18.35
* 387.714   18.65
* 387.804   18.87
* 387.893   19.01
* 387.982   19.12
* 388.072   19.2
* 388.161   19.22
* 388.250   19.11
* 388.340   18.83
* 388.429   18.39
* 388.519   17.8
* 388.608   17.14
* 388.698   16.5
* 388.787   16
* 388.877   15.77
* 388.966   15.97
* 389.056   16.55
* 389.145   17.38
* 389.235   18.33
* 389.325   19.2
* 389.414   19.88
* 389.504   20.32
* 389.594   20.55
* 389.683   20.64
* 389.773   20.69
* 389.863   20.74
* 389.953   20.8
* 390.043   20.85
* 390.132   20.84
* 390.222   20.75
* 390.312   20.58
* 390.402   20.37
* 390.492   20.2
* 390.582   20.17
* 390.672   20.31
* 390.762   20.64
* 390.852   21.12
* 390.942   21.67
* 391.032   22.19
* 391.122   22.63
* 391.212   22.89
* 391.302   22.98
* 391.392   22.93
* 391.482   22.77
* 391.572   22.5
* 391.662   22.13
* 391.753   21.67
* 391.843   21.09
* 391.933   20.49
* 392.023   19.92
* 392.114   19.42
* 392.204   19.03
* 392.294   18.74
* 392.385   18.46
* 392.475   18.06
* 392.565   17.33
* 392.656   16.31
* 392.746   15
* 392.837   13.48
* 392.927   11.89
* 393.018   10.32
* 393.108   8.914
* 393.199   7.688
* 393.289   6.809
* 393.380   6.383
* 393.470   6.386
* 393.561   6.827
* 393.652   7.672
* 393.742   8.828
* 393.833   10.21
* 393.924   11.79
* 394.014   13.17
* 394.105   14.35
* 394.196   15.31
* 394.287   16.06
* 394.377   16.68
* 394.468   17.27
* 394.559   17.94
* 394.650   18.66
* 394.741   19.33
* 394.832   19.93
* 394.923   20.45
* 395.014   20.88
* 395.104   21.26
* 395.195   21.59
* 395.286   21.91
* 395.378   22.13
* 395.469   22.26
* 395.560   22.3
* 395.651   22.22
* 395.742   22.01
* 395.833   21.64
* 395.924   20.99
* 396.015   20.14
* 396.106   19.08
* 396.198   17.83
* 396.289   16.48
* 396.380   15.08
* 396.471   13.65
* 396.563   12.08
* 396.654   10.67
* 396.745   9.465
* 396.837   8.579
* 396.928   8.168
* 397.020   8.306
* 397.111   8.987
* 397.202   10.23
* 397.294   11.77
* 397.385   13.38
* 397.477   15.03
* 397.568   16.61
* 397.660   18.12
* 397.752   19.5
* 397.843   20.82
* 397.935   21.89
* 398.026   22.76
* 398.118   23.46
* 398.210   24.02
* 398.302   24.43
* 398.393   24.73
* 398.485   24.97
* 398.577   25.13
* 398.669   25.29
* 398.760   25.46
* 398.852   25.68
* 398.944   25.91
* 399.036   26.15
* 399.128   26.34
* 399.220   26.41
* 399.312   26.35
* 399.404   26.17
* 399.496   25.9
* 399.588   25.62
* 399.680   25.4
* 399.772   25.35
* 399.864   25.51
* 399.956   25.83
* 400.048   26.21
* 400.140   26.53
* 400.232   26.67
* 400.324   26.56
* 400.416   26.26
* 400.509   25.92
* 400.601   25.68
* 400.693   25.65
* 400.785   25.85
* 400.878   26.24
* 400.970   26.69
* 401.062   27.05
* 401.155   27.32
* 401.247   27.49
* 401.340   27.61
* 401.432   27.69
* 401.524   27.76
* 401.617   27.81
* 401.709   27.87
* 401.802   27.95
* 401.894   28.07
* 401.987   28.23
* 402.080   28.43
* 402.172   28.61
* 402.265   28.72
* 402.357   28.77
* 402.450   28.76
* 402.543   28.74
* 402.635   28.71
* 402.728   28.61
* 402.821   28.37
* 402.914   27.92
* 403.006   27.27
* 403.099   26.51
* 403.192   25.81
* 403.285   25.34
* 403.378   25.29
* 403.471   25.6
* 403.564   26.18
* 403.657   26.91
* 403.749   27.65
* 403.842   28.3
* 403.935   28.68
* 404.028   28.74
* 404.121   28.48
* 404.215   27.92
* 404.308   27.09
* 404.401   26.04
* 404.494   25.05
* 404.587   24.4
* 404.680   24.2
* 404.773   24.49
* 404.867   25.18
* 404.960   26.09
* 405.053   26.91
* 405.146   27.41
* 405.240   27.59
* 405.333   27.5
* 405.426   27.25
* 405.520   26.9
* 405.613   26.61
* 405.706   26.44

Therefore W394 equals 0.94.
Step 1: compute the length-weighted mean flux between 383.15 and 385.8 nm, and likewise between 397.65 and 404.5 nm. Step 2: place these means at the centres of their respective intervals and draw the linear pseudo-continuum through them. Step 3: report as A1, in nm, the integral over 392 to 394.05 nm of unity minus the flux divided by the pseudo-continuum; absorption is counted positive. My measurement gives 0.83 nm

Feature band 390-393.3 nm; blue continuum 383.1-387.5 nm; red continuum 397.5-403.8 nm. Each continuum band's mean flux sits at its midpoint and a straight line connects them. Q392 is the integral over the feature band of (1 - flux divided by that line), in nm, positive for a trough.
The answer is 0.28 nm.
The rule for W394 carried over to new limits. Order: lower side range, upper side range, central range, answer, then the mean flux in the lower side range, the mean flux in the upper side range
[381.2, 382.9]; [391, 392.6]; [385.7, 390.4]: 0.15 nm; 17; 20.9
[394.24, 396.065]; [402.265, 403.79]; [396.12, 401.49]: 0.47 nm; 20.3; 27.3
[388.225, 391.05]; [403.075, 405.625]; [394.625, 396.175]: 0.08 nm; 19.4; 26.6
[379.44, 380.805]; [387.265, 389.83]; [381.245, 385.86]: 0.77 nm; 20.2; 18.4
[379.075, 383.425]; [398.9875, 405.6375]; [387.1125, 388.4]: 0.15 nm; 18.2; 26.9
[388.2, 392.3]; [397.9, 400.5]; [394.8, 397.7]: 0.85 nm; 20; 25.4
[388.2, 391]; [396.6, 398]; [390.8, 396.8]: -0.36 nm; 19.3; 13.6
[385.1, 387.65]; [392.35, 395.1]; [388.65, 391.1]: -0.49 nm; 18.7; 13.9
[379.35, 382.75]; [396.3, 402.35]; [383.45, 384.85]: 0.35 nm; 19.3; 22.8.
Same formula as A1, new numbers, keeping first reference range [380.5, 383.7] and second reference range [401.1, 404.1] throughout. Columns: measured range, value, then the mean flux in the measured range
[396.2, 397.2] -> 0.54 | 11.4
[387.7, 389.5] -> 0.20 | 18.1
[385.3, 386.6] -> 0.02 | 18.7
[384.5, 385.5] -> -0.10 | 20.2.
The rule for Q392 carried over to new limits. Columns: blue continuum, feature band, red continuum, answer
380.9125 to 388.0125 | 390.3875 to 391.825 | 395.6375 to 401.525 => -0.176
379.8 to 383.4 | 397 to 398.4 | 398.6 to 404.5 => 0.417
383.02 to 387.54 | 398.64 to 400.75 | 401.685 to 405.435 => -0.078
